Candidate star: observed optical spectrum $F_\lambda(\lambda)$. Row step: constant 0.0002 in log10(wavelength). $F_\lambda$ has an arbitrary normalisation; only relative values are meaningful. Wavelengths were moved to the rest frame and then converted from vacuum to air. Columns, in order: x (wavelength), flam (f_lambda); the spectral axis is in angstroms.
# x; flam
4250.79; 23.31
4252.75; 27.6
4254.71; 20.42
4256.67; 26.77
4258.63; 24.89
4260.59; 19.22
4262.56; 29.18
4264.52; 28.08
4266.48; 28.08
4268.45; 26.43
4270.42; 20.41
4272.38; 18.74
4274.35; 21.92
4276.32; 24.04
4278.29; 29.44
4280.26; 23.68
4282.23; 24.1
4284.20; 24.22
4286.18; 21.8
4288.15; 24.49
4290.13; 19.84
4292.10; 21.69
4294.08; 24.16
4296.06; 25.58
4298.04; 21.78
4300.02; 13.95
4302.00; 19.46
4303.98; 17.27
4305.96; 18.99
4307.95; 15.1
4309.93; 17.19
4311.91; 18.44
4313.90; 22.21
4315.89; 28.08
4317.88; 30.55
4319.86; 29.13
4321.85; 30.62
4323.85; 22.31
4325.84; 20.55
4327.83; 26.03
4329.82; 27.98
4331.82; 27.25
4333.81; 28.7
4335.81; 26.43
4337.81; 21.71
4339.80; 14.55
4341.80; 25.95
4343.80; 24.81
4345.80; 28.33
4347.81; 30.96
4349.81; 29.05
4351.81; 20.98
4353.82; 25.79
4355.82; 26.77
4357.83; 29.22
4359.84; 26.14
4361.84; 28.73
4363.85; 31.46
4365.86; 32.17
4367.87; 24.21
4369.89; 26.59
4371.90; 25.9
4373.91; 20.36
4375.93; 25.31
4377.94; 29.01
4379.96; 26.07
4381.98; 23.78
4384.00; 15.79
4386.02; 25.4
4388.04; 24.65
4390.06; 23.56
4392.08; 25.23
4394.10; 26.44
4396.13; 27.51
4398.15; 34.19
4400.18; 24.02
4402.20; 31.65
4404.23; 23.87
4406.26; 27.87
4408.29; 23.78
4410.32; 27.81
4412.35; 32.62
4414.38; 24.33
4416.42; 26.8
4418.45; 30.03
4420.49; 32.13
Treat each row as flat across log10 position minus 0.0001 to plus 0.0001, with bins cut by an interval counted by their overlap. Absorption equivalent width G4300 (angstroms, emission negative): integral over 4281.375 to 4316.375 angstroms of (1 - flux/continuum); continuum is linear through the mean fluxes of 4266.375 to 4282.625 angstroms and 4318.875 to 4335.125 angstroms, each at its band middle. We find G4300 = 5.83 angstroms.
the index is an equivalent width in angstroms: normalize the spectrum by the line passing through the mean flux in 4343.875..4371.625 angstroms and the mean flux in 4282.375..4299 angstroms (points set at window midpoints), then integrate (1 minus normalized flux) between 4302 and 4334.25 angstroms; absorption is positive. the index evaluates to 1.8 angstroms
